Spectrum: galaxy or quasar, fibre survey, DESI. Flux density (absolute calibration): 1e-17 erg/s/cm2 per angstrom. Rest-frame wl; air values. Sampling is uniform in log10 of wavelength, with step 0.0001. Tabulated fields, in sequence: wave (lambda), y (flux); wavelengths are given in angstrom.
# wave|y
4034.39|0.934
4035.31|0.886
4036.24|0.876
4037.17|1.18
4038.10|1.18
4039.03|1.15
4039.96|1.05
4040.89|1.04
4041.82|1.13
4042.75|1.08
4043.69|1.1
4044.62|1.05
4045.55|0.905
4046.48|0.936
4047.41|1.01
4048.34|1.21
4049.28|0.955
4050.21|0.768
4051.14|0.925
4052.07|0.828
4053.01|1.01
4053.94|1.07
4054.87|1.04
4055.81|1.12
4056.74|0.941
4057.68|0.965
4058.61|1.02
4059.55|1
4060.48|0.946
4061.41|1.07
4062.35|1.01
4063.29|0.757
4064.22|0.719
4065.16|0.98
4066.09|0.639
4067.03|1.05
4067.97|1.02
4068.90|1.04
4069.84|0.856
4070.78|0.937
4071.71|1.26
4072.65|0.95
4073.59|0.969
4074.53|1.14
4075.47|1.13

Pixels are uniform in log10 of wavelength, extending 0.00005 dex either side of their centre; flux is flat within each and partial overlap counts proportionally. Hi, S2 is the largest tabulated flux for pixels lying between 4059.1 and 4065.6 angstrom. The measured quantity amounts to 1.07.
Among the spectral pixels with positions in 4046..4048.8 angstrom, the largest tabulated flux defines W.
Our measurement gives 1.21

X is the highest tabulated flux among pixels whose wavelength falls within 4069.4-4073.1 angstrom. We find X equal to 1.26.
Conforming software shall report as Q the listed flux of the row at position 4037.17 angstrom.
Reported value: 1.18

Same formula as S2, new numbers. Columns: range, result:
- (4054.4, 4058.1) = 1.12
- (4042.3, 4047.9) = 1.1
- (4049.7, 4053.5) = 1.01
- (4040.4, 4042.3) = 1.13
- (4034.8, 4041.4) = 1.18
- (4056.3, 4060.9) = 1.02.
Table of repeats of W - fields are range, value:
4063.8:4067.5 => 1.05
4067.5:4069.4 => 1.04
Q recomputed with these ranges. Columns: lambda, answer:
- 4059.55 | 1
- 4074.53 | 1.14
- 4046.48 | 0.936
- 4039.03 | 1.15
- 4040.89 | 1.04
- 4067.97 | 1.02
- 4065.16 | 0.98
